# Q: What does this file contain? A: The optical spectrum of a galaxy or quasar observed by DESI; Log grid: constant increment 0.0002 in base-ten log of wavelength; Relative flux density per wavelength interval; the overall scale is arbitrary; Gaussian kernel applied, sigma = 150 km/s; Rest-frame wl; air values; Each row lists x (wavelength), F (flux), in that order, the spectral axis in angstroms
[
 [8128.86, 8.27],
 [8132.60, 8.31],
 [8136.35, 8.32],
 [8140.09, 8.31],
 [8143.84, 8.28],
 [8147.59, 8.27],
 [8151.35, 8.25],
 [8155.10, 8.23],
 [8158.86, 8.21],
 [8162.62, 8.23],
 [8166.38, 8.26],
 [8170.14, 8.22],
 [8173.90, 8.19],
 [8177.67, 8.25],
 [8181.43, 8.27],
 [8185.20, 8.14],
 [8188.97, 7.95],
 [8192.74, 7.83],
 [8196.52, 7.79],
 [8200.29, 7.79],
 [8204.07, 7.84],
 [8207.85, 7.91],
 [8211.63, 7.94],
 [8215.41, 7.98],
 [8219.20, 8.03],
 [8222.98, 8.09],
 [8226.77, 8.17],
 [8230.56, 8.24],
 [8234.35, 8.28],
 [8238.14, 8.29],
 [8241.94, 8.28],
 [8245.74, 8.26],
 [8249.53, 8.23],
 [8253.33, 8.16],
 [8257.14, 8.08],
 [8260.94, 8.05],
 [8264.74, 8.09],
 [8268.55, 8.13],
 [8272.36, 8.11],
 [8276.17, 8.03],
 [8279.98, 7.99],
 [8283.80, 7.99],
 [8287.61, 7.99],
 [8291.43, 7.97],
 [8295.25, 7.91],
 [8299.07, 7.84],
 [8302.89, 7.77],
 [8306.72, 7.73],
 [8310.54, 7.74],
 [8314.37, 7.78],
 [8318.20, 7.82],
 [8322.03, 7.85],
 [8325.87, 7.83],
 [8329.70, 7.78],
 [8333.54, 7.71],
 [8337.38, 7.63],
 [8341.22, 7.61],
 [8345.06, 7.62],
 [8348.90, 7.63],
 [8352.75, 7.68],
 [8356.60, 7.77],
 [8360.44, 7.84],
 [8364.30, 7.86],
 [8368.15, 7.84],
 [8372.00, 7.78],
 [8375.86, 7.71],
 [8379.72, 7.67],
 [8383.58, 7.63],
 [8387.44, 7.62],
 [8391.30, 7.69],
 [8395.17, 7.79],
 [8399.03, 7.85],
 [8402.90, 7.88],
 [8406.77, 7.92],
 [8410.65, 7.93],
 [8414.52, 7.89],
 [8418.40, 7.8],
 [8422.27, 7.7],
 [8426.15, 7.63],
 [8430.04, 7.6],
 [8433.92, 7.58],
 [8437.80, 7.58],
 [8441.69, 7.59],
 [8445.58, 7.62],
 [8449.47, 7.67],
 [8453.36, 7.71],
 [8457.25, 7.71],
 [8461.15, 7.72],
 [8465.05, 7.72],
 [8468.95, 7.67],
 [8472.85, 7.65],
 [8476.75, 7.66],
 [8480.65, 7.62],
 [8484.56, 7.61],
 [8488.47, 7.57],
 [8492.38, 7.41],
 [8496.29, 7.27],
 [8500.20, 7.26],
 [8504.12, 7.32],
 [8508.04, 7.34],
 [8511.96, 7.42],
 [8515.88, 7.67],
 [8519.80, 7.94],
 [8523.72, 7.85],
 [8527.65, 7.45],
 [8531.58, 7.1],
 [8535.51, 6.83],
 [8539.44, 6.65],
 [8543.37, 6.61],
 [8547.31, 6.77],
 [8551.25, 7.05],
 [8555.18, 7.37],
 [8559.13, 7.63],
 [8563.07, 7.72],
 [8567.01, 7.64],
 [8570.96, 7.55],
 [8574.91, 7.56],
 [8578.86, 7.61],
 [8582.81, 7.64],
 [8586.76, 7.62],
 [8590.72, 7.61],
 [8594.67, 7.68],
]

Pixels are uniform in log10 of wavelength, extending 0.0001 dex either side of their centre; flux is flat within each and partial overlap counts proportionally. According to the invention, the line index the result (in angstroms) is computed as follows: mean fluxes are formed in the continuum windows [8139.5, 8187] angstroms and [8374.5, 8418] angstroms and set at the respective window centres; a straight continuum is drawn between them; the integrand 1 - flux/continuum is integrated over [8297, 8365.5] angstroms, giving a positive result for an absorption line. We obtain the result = 1.4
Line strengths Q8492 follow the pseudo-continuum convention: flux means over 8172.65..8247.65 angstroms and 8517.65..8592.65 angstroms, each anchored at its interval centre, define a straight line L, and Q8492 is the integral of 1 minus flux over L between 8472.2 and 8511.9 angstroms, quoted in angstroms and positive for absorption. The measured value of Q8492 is 0.2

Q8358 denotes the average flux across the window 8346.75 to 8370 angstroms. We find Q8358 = 7.77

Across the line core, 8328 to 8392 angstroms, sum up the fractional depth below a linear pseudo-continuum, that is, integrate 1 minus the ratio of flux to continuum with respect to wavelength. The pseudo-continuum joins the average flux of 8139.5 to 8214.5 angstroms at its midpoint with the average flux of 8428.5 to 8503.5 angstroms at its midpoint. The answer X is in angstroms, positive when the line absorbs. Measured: 0.54 angstroms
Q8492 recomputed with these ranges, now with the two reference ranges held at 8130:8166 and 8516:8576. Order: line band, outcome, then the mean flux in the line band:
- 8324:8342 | 0.3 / 7.72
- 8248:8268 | -0.3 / 8.12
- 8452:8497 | -0.8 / 7.62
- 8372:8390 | 0.1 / 7.67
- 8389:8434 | -0.8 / 7.78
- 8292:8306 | 0.1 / 7.84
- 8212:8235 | -0.1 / 8.11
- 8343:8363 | 0.2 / 7.71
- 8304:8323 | 0.2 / 7.78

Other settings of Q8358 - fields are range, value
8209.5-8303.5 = 8.08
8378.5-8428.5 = 7.77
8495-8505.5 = 7.28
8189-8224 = 7.91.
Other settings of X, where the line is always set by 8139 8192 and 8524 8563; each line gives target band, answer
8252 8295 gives -0.8 angstroms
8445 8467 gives -1.0 angstroms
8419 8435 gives -0.4 angstroms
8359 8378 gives -0.5 angstroms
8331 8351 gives 0.1 angstroms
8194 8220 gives 0.6 angstroms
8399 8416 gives -0.9 angstroms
